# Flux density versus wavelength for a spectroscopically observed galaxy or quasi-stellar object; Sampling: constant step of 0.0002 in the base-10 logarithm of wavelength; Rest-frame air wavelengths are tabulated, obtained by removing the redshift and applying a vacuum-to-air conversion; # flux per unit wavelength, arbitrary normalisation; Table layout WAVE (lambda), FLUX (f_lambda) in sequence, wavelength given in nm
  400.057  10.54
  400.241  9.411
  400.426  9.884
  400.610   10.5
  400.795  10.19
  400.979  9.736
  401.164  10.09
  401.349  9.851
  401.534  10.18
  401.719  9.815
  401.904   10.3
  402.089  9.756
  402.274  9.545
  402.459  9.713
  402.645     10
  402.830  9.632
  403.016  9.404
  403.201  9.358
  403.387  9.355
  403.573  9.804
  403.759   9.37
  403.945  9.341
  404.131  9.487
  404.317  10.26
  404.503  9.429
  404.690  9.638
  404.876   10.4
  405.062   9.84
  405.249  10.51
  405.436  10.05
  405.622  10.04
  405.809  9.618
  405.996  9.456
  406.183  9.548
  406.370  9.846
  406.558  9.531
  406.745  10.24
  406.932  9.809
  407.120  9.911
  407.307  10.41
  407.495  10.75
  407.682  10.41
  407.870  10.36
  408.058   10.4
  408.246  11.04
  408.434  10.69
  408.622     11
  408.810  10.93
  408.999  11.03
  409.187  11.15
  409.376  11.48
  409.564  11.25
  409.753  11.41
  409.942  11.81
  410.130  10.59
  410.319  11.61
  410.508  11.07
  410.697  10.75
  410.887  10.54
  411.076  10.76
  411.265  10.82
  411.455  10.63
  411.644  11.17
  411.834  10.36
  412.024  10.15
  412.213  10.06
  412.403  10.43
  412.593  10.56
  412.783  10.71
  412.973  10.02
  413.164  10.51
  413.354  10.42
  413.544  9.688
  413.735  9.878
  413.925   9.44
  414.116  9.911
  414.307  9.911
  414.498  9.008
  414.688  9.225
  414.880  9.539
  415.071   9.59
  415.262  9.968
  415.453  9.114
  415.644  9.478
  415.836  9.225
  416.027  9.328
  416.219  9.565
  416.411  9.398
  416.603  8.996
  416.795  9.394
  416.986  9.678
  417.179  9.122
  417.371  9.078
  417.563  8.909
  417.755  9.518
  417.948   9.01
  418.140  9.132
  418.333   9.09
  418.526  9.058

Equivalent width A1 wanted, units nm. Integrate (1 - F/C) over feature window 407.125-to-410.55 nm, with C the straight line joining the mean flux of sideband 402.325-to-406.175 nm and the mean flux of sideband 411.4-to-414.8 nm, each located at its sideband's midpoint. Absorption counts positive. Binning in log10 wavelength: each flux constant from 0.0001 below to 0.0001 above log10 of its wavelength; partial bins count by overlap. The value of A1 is -0.35 nm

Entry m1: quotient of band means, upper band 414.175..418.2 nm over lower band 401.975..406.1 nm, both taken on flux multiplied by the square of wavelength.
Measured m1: 1.0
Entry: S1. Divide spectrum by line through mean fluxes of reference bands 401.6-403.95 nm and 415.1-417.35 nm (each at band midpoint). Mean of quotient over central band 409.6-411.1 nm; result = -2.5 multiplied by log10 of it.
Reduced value -0.17 mag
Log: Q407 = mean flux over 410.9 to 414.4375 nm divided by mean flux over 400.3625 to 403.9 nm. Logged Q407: 1.0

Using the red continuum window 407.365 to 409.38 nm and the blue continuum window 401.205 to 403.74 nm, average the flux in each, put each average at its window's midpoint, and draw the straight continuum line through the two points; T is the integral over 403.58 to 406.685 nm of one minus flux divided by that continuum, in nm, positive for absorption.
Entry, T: 0.13 nm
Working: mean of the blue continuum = 9.74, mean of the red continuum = 10.8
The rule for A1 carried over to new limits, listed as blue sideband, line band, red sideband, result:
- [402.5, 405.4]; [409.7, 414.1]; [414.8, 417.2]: -0.477 nm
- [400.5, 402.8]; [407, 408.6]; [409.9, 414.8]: -0.049 nm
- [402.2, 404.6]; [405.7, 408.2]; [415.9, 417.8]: -0.140 nm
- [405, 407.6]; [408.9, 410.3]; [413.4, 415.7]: -0.206 nm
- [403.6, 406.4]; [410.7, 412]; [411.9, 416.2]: -0.115 nm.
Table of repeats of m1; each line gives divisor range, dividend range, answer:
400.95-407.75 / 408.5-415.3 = 1.10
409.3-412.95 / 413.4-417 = 0.89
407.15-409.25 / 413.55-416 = 0.92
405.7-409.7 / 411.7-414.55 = 0.99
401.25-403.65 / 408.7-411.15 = 1.18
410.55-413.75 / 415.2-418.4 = 0.91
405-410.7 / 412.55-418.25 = 0.94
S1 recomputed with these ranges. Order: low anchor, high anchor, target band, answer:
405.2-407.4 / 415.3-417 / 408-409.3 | -0.119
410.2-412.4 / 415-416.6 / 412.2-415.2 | 0.011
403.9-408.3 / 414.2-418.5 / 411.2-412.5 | -0.095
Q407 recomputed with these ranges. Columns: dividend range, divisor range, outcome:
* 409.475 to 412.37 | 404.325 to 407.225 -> 1.10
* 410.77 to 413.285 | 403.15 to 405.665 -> 1.08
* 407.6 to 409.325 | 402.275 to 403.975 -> 1.13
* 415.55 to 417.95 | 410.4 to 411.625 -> 0.86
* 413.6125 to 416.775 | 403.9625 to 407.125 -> 0.96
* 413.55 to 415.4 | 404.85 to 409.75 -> 0.92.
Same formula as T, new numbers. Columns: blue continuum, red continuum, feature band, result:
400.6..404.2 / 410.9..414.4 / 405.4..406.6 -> 0.03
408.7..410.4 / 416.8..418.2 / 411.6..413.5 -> 0.02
